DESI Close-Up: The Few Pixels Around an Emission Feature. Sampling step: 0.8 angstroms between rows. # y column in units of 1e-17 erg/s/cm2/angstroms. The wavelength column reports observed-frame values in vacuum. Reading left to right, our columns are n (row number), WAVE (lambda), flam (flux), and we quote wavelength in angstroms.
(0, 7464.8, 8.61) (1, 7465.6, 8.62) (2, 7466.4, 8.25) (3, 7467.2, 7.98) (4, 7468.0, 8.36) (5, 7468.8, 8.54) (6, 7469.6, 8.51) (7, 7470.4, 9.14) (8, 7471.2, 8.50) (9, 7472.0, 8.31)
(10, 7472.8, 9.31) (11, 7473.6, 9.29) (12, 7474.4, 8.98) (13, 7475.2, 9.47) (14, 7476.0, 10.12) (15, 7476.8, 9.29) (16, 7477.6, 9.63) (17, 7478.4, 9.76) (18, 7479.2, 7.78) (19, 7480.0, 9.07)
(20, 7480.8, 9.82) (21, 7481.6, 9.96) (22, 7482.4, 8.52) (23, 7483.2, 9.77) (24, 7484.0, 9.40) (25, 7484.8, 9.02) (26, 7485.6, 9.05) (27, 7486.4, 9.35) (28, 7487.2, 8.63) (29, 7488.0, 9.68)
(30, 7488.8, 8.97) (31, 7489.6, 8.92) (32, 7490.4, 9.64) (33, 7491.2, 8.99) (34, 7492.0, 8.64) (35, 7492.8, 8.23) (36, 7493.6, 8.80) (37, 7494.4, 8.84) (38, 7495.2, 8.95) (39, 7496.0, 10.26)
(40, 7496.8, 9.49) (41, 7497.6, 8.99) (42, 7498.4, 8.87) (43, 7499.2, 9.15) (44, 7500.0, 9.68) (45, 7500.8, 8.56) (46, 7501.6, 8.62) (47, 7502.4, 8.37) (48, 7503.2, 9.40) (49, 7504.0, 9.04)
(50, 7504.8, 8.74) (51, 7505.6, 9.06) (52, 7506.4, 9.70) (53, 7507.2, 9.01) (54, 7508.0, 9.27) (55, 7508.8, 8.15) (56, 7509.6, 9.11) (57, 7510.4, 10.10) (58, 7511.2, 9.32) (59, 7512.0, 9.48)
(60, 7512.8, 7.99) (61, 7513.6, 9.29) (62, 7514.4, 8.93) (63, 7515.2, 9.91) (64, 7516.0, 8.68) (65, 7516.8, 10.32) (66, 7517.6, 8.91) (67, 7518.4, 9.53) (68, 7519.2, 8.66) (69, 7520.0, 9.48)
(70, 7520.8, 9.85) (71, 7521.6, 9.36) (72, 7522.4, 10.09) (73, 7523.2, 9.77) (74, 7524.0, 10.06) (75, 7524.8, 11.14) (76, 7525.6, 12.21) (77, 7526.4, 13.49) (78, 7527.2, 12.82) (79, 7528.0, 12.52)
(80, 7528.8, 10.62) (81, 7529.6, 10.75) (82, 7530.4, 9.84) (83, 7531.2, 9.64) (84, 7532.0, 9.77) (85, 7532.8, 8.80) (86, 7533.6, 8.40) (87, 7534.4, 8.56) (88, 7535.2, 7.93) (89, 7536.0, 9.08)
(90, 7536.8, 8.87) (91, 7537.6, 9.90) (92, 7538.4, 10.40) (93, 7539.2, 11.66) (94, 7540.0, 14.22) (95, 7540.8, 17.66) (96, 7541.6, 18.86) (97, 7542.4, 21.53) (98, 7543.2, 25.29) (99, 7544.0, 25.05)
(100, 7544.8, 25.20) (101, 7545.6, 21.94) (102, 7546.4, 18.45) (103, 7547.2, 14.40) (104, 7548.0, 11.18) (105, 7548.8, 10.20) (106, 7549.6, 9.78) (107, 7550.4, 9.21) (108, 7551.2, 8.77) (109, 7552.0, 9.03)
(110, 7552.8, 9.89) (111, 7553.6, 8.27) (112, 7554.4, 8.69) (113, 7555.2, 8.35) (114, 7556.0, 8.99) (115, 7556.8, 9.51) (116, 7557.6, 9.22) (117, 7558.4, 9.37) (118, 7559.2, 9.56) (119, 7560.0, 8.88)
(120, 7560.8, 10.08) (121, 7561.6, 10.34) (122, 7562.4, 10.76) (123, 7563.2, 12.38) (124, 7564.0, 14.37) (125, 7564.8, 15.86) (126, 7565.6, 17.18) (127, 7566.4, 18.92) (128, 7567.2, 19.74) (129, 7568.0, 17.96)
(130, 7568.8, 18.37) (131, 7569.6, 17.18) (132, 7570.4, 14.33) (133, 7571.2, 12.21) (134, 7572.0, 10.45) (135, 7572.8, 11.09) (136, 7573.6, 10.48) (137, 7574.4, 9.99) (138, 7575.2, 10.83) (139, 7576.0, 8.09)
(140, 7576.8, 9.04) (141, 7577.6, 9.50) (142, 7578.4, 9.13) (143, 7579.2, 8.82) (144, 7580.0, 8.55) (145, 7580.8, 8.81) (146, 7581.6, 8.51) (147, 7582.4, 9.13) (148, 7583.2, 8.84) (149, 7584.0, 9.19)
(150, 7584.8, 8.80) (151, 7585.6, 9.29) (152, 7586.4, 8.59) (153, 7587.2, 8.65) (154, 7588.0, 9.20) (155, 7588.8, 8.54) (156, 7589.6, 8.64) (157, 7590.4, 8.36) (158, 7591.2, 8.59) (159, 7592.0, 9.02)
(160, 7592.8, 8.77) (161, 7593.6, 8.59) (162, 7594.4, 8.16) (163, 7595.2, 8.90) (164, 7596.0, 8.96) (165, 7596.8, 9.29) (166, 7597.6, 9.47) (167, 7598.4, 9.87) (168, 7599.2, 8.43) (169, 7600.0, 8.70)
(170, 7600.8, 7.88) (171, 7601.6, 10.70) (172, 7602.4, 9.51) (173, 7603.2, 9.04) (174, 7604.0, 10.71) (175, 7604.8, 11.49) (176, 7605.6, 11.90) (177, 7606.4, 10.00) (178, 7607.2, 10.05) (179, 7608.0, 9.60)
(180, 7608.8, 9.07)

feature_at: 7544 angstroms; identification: H-alpha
